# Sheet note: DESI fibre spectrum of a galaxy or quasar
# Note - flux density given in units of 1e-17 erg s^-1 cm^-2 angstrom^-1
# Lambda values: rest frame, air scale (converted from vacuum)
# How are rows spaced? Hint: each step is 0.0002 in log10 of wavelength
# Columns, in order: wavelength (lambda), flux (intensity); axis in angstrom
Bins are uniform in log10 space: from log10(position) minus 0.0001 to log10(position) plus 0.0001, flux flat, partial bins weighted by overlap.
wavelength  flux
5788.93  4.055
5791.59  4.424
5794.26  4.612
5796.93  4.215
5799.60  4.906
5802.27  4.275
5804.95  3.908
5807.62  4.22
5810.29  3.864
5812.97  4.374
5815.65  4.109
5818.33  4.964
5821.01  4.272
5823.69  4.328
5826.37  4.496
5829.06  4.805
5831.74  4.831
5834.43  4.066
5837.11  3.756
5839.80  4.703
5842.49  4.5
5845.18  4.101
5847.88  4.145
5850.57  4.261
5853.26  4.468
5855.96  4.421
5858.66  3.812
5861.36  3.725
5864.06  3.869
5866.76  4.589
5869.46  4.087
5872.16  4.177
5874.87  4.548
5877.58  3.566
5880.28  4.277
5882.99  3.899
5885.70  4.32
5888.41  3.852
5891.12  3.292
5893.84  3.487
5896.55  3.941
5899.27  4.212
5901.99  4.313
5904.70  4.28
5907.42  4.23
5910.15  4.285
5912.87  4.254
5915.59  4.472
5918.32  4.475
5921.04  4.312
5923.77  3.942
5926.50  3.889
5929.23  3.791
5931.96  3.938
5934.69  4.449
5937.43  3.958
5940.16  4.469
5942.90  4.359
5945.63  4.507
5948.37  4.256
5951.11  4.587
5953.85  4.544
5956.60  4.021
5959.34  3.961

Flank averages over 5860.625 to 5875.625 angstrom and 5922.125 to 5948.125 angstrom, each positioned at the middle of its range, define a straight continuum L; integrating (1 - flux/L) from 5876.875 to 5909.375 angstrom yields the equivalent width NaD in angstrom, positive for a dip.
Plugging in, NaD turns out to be 1.4 angstrom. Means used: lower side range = 4.17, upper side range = 4.15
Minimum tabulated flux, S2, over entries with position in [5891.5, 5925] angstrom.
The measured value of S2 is 3.487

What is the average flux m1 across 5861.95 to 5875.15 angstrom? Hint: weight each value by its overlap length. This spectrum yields 4.2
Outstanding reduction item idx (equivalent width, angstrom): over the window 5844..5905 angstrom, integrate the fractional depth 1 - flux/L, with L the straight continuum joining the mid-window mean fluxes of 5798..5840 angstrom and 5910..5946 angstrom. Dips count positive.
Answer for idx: 3.08 angstrom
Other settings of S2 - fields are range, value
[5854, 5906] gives 3.292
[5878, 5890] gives 3.852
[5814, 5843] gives 3.756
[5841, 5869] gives 3.725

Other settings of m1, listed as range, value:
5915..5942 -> 4.16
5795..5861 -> 4.32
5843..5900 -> 4.05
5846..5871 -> 4.15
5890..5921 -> 4.13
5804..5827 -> 4.28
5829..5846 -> 4.37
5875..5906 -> 3.97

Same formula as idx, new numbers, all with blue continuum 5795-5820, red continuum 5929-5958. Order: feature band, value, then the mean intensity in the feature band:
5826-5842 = -0.5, 4.44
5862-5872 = 0.4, 4.15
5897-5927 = 0.3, 4.24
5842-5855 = 0.1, 4.28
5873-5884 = 0.6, 4.08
